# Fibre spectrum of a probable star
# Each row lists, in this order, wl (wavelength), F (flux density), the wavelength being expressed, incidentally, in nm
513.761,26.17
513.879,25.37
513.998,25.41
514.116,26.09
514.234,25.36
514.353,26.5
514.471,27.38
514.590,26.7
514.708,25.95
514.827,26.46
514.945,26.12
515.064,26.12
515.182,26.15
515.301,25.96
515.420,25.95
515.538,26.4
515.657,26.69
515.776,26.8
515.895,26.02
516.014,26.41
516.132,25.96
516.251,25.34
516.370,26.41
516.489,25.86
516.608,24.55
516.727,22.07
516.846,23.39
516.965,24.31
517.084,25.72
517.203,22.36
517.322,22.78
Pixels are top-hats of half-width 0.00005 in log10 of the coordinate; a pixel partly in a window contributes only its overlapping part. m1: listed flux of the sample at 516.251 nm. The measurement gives 25.34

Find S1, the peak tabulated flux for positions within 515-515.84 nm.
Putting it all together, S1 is 26.8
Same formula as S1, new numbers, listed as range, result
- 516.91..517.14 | 25.72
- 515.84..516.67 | 26.41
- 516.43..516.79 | 25.86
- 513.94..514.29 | 26.09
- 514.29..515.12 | 27.38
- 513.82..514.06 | 25.41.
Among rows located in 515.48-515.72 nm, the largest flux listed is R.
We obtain 26.69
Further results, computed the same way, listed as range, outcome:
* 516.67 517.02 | 24.31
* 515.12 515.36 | 26.15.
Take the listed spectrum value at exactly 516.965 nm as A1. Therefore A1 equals 24.31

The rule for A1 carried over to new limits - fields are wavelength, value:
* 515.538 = 26.4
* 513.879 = 25.37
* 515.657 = 26.69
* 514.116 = 26.09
